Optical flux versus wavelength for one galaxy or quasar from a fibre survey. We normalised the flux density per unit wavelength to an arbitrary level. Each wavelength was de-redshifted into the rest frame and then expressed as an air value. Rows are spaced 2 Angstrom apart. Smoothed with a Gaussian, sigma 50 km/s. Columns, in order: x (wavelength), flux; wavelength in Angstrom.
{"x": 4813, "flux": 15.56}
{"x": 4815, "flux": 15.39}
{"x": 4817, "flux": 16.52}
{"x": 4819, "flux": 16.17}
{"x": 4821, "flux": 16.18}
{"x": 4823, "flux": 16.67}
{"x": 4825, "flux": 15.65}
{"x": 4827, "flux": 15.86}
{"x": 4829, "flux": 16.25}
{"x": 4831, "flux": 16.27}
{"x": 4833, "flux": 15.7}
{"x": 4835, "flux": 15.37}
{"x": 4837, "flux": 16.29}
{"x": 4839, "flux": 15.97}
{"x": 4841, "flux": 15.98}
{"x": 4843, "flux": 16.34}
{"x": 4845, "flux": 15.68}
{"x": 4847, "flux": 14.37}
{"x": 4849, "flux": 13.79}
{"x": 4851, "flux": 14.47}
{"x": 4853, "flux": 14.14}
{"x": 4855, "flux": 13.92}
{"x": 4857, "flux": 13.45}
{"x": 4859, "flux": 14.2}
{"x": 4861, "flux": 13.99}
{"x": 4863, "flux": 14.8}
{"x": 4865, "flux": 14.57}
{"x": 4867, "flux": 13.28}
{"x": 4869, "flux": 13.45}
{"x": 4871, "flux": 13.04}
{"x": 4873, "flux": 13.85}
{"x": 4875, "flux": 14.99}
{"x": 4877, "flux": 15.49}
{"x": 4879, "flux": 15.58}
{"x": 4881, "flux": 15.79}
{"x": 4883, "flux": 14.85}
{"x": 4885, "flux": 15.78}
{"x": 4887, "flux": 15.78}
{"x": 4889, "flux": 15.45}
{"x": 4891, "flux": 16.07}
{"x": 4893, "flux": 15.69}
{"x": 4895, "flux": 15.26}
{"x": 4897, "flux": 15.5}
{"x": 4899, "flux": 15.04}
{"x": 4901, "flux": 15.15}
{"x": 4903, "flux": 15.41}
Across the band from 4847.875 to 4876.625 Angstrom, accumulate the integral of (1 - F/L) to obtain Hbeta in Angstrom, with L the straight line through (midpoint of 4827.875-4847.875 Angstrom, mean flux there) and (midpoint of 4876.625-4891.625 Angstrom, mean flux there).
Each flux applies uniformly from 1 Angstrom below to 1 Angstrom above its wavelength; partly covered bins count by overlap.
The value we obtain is 3.1 Angstrom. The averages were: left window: 15.8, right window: 15.6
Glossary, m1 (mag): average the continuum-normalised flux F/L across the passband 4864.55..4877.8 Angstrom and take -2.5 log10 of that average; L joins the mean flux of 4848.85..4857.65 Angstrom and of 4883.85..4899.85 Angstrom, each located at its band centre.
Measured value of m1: 0.05 mag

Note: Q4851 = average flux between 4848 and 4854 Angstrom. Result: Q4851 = 14.1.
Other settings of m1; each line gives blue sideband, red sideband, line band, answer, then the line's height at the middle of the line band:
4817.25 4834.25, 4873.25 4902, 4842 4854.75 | 0.08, 15.9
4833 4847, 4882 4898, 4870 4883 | 0.06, 15.6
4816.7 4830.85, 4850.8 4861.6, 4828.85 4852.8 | -0.03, 15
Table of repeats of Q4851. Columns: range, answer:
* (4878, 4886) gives 15.5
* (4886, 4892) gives 15.8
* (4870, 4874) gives 13.4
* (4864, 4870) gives 13.8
